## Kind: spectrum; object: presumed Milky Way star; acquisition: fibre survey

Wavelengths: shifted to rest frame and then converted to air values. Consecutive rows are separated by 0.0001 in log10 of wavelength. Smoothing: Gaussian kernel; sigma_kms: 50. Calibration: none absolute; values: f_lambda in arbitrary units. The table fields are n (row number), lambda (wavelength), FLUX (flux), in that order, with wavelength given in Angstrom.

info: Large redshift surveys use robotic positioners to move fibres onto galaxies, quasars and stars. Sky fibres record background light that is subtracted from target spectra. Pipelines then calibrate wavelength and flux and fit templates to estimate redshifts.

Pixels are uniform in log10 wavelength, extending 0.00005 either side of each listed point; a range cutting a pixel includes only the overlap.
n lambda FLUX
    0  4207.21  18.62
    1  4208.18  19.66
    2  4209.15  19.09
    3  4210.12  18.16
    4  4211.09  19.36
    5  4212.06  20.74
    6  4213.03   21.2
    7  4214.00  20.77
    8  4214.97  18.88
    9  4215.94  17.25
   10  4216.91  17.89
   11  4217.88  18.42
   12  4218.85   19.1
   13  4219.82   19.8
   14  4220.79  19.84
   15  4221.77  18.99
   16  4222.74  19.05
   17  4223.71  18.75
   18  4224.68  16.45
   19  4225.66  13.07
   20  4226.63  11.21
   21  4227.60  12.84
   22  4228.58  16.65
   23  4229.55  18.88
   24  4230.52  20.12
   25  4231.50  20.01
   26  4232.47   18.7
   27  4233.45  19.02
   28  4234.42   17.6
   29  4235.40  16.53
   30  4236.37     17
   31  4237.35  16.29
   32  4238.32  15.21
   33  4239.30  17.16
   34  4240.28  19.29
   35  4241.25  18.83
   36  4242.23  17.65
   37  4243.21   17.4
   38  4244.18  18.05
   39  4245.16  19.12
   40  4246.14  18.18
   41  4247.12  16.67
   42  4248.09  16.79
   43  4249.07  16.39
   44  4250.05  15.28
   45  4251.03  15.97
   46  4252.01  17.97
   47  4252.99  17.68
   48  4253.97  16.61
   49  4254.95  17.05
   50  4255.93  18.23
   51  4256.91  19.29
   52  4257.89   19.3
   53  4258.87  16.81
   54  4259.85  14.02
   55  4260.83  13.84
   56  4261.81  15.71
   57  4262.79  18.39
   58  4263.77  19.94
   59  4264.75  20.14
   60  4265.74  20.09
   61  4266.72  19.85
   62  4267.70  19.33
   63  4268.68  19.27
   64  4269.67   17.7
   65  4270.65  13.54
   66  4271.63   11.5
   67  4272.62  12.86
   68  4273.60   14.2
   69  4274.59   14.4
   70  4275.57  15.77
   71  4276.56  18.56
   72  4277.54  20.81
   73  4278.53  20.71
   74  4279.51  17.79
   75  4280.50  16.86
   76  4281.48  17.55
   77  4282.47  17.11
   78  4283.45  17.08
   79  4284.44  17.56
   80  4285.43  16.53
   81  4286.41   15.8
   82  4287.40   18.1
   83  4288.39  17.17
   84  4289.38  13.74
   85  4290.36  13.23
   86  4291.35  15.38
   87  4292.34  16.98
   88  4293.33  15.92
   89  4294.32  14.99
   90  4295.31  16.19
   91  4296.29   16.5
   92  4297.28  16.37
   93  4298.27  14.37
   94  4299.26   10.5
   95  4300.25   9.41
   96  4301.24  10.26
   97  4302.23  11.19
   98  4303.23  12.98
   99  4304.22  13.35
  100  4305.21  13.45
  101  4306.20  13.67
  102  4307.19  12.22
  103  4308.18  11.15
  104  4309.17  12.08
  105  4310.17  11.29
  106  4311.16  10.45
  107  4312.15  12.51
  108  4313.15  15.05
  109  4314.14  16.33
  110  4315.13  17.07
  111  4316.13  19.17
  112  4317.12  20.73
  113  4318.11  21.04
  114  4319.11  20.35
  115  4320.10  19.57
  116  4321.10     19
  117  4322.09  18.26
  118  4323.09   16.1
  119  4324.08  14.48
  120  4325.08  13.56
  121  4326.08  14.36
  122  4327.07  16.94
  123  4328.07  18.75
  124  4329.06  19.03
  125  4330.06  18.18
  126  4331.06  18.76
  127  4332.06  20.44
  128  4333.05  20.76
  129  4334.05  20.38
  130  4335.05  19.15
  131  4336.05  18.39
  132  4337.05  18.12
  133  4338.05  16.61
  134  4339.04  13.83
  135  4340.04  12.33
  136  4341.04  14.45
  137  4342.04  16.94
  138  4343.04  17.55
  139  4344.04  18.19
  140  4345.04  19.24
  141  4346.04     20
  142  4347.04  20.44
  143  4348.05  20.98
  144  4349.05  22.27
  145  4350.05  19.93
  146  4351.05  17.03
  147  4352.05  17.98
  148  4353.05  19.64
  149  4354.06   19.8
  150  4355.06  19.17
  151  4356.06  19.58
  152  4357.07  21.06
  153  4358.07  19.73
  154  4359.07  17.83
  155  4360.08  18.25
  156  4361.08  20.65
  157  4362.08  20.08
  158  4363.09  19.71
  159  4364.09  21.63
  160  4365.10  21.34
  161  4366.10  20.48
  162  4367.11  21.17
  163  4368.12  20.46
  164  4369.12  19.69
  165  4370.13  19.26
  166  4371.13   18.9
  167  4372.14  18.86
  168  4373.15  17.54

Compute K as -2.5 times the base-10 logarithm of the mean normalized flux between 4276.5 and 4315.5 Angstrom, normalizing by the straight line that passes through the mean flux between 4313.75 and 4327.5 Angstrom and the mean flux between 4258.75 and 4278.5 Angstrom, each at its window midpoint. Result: 0.16 mag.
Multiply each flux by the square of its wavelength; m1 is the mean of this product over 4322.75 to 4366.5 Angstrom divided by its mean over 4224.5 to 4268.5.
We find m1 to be 1.1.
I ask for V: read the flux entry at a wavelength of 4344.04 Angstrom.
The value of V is 18.19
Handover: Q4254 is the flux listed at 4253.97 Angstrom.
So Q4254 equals 16.61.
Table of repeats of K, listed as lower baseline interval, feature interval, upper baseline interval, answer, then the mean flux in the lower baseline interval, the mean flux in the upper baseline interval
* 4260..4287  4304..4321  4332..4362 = 0.17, 17.1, 18.7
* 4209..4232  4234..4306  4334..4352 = 0.11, 18.2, 18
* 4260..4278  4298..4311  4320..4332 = 0.40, 16.9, 17.3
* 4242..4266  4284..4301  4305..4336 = 0.12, 17.4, 16.6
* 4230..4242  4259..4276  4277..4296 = 0.05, 18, 16.8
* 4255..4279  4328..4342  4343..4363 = 0.08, 17.3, 19.5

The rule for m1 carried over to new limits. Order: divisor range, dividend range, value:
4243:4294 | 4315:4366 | 1.13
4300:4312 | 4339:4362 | 1.61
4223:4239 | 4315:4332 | 1.12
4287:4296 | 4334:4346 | 1.11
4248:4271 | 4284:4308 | 0.83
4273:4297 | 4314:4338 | 1.12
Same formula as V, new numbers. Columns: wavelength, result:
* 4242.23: 17.65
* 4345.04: 19.24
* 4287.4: 18.1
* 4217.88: 18.42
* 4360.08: 18.25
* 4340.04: 12.33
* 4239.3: 17.16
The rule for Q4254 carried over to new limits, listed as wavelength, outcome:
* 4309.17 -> 12.08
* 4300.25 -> 9.41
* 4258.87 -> 16.81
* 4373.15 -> 17.54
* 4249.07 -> 16.39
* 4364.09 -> 21.63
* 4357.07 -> 21.06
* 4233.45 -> 19.02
